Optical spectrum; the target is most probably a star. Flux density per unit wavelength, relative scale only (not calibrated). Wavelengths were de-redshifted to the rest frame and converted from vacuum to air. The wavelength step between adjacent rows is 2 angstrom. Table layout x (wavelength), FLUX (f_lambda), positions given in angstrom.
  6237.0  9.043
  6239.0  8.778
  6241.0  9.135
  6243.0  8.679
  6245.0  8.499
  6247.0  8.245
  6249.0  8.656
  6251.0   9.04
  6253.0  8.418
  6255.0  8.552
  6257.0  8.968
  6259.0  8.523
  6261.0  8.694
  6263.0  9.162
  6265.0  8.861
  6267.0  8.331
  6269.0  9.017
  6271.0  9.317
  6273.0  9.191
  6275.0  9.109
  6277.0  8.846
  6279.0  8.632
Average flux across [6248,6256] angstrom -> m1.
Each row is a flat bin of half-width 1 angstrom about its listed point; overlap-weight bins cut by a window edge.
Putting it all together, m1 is 8.67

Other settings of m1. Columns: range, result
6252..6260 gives 8.62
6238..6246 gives 8.77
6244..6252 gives 8.61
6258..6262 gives 8.61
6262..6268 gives 8.78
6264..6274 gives 8.94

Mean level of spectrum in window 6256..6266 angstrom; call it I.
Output 8.84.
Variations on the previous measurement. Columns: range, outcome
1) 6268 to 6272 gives 9.17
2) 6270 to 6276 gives 9.21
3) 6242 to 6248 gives 8.47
